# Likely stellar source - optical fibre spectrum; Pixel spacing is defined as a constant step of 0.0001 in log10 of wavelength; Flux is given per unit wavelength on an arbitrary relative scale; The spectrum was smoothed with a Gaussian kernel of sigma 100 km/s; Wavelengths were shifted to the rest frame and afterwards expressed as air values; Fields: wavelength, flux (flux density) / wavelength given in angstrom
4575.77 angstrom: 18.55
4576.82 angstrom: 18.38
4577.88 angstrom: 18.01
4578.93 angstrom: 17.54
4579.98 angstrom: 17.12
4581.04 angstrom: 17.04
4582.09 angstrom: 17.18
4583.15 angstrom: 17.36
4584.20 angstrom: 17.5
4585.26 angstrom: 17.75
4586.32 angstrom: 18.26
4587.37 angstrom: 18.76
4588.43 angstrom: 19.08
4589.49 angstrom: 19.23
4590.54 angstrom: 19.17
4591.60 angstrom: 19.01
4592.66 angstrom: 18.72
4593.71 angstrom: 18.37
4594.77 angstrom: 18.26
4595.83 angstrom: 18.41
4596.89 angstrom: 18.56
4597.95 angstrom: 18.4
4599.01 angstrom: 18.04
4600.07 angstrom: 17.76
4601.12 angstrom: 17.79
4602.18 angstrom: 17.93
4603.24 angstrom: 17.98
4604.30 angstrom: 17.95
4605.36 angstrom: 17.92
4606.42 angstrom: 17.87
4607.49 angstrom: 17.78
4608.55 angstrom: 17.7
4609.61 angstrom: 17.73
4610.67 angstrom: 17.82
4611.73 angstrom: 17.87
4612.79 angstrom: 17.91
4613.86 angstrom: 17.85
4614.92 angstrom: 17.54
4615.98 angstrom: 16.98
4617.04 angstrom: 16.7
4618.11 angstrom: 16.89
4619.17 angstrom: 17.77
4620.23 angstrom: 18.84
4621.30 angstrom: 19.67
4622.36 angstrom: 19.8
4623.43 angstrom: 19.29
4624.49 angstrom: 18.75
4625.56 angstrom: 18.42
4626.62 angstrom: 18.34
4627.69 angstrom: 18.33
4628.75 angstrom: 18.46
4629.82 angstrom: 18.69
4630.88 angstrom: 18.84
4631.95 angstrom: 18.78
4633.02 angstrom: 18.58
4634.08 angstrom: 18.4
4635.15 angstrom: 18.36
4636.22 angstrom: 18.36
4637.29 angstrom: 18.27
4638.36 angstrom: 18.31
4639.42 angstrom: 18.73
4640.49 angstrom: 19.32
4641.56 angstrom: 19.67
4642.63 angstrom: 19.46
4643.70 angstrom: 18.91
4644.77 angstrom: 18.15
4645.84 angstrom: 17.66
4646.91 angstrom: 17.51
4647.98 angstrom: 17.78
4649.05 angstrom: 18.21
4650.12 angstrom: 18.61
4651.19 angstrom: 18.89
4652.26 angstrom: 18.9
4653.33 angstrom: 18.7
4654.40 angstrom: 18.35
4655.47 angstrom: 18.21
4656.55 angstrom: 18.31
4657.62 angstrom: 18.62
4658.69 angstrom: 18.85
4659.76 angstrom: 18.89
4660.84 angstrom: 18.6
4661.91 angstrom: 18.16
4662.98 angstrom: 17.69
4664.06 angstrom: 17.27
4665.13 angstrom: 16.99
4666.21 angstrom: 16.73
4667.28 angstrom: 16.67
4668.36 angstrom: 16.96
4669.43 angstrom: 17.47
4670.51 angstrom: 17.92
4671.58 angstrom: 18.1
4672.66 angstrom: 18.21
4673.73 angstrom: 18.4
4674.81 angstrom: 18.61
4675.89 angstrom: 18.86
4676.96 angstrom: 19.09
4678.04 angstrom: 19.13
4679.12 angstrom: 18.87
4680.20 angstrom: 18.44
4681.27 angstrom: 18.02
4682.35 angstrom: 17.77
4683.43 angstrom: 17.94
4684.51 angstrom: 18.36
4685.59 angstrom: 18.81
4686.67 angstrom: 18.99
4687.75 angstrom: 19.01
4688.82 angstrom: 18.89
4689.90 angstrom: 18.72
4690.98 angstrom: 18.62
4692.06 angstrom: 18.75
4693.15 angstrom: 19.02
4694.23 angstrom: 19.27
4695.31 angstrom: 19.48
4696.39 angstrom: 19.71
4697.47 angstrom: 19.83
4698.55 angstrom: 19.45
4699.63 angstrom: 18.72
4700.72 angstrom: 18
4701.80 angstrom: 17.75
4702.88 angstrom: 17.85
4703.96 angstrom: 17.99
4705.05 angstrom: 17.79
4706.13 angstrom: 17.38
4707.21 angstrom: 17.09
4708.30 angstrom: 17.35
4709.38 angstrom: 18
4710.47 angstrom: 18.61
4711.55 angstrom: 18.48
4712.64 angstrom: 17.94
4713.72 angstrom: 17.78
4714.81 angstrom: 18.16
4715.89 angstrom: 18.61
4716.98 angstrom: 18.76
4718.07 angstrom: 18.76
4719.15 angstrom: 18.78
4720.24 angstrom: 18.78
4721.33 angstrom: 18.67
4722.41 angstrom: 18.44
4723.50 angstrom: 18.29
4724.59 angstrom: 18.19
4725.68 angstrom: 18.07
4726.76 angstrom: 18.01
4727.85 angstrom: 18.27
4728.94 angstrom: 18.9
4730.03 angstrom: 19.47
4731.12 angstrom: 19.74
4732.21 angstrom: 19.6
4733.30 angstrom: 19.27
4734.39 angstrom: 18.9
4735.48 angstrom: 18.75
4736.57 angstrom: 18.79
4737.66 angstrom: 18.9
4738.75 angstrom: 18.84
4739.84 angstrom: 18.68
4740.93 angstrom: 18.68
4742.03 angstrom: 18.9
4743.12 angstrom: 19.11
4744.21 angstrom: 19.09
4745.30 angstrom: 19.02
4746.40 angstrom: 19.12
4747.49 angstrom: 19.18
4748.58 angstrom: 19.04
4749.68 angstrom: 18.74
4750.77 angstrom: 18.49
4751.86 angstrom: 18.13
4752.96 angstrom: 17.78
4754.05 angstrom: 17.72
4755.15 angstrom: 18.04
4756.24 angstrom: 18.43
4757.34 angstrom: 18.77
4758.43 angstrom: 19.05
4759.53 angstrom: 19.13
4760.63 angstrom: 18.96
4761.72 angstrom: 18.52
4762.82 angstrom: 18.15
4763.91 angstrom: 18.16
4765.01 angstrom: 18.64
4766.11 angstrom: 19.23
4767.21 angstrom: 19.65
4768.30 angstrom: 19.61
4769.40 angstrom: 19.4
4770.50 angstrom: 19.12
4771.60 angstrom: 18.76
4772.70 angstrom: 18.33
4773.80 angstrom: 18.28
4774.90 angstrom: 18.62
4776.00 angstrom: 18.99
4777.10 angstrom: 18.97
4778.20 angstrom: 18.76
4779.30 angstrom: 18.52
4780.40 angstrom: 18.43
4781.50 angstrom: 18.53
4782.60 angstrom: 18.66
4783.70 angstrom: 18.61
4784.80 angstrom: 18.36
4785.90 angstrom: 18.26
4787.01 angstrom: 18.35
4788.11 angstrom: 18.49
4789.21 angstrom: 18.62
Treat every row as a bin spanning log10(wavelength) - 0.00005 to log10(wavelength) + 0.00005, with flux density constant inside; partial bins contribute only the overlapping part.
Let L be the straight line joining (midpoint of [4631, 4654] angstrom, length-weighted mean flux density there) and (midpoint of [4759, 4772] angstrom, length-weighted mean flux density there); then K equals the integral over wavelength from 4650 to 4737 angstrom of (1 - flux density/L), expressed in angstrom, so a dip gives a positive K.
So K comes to 1.3 angstrom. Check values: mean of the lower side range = 18.6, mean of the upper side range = 18.9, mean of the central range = 18.4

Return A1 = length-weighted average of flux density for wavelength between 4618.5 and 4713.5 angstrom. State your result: 18.4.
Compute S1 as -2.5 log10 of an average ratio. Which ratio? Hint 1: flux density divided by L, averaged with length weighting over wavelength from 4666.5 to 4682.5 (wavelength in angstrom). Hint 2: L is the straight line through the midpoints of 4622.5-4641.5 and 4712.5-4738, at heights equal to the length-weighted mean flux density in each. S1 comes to 0.03 mag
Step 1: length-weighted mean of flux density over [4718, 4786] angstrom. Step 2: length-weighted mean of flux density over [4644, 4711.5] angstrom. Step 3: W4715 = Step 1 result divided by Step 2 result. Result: 1.02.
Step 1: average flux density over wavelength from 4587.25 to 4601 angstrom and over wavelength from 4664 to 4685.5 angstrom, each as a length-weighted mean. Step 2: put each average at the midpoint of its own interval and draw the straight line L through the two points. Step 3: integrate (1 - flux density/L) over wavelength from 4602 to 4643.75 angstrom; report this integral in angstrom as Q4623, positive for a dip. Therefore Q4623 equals 0.1 angstrom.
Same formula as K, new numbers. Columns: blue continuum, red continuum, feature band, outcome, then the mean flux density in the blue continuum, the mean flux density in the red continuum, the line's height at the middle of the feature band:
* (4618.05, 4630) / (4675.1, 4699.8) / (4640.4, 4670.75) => 0.96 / 18.7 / 18.9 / 18.8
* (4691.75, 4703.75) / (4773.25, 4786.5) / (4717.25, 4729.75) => 0.19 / 18.9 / 18.6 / 18.8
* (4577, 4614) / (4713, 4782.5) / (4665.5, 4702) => -0.10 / 18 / 18.7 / 18.4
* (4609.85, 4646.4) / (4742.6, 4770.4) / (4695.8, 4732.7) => 0.40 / 18.4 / 18.8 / 18.6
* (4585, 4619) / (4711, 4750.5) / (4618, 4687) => -0.24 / 18.1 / 18.7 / 18.3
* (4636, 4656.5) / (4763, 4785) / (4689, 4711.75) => 0.19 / 18.5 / 18.8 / 18.6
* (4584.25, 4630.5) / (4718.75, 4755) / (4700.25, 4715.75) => 0.61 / 18.2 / 18.7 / 18.6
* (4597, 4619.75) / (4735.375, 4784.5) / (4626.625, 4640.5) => -0.48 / 17.7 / 18.7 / 17.9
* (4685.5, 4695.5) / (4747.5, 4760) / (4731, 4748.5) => -0.39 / 18.9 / 18.5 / 18.6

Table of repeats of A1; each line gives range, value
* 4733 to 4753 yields 18.8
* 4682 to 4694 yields 18.6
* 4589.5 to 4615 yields 18.1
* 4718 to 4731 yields 18.6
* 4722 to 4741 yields 18.8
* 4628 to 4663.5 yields 18.5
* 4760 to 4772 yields 18.9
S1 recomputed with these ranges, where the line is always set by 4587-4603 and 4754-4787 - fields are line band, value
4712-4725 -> 0.01 mag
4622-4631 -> -0.01 mag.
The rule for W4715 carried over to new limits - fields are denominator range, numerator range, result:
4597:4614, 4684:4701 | 1.06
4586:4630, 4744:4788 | 1.02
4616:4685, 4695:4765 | 1.01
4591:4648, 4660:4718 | 1.00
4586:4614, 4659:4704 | 1.01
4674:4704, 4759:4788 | 1.00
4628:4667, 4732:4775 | 1.02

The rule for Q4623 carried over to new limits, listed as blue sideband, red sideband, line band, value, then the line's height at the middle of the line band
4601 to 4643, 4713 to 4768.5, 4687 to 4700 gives -0.41 angstrom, 18.5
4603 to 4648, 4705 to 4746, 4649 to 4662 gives -0.16 angstrom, 18.4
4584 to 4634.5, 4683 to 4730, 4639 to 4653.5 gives -0.20 angstrom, 18.3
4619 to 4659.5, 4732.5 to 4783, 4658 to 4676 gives 0.74 angstrom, 18.7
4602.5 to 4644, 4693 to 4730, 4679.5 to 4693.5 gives -0.12 angstrom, 18.4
